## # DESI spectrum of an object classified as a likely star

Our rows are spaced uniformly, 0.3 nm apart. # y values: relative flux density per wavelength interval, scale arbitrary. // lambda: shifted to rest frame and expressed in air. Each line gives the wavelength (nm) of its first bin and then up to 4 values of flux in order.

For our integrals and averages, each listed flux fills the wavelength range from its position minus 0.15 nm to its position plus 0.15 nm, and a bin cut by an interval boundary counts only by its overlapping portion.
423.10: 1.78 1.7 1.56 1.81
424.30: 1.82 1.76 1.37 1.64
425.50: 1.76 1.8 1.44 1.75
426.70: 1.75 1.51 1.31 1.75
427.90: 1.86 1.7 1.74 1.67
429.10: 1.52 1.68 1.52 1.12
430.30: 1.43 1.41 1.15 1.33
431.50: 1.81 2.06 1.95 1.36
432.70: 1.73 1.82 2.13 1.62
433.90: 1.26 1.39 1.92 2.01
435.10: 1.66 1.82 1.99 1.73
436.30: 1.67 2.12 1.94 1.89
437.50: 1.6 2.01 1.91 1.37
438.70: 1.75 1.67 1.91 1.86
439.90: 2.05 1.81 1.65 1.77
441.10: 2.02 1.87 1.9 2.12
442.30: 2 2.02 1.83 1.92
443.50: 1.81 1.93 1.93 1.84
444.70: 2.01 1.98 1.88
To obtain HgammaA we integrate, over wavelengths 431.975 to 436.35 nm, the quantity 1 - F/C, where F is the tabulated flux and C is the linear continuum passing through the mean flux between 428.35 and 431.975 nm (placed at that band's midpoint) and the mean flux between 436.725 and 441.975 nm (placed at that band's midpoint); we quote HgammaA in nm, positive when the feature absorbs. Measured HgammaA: -0.19 nm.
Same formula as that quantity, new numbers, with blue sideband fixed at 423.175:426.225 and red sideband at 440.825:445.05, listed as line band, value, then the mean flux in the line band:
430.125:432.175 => 0.22 nm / 1.57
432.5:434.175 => 0.11 nm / 1.68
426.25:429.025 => 0.08 nm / 1.67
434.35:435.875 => -0.05 nm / 1.88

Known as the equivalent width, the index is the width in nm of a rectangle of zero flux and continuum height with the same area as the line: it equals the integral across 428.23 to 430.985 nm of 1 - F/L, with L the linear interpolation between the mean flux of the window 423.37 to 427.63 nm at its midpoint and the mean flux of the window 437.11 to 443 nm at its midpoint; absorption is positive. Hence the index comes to 0.34 nm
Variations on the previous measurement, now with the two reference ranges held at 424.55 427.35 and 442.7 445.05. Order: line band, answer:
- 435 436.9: -0.072 nm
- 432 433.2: 0.000 nm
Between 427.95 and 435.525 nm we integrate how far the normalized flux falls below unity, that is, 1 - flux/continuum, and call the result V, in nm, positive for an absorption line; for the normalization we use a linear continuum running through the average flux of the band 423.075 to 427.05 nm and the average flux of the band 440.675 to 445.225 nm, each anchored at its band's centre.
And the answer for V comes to 0.58 nm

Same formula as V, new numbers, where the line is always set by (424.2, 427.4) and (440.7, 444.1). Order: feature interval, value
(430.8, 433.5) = 0.05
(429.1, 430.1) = 0.14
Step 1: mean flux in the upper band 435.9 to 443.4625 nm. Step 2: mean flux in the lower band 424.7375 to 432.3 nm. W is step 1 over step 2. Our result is 1.16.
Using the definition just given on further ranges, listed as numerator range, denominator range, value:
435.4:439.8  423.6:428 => 1.10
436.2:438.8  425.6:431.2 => 1.16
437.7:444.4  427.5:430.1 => 1.15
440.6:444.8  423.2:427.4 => 1.17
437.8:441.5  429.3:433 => 1.16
